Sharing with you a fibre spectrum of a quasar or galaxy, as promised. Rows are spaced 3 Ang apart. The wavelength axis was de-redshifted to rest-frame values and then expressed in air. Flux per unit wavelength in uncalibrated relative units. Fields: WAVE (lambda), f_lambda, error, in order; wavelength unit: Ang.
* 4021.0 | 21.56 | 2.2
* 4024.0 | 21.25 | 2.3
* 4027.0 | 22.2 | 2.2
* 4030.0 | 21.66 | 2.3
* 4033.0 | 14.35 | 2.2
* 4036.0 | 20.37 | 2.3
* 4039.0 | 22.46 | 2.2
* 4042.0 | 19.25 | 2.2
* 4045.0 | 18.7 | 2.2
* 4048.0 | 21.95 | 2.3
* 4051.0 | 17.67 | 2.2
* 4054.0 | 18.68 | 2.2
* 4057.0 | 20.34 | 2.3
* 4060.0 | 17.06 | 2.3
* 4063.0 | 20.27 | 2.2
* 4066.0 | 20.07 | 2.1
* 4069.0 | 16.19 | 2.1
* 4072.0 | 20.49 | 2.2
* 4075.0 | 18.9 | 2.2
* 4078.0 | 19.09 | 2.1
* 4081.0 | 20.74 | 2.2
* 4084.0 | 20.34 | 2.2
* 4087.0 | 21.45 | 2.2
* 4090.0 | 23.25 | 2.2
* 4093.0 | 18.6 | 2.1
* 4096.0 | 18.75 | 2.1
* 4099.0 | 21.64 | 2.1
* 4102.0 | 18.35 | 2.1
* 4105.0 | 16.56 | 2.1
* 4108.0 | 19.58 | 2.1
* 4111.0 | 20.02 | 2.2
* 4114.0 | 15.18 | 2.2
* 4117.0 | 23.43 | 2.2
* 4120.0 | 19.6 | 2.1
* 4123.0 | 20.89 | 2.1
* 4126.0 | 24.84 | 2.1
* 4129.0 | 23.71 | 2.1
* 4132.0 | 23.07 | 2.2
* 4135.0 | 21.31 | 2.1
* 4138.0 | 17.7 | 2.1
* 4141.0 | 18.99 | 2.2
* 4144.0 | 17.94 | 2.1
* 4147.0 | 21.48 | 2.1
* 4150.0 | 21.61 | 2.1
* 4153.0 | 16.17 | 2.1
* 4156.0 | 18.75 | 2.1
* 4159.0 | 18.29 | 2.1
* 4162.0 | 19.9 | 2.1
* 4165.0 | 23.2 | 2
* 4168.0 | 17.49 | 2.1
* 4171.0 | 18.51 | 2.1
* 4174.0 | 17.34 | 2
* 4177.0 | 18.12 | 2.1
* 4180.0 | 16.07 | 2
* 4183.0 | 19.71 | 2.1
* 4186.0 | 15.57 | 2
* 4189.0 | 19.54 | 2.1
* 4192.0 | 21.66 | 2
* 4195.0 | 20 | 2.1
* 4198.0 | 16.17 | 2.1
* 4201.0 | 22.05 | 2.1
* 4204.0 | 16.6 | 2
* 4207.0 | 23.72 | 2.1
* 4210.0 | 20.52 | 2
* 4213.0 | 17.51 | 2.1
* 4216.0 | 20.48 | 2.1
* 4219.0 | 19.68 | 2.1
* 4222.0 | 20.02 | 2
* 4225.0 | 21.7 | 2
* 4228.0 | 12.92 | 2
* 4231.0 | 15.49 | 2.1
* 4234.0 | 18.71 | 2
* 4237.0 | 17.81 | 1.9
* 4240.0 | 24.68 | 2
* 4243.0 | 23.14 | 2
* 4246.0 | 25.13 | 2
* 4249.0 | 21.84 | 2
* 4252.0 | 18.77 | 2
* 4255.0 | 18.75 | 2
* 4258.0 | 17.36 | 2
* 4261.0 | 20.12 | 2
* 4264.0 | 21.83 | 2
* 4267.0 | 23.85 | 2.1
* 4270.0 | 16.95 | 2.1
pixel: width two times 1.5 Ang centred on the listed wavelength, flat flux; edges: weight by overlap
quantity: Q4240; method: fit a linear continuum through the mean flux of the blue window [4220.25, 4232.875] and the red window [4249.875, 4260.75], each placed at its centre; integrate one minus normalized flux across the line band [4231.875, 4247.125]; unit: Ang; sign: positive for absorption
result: -2.9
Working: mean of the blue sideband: 17.6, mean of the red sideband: 18.7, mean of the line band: 21.6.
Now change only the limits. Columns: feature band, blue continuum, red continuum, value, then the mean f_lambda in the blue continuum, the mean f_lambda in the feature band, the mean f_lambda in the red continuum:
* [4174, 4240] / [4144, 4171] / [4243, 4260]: 3.9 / 19.5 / 18.9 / 20.6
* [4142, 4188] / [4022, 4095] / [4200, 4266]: 2.8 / 19.8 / 18.7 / 20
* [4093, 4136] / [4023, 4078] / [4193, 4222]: -1.8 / 19.5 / 20.4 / 19.7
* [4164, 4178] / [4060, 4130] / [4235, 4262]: 1.1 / 20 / 18.8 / 20.8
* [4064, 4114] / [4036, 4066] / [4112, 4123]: 0.4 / 19.7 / 19.5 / 19.6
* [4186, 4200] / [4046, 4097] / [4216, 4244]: 0.3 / 19.6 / 19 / 19.3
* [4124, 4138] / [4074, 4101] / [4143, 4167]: -1.9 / 20.3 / 22.6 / 19.7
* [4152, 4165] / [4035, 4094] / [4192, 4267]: 0.6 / 19.8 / 18.9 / 19.9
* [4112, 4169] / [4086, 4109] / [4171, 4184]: -4.6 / 19.7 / 20.2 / 17.8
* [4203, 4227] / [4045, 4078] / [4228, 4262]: -0.3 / 19.1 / 20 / 19.8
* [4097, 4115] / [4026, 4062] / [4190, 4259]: 0.9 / 19.5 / 18.7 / 19.8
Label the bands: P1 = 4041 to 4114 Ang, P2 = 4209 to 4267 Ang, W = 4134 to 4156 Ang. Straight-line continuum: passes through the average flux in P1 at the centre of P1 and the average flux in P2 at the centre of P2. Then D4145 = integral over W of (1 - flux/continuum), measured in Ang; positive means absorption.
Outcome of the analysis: 0.4 Ang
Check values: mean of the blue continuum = 19.4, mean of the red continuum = 19.9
